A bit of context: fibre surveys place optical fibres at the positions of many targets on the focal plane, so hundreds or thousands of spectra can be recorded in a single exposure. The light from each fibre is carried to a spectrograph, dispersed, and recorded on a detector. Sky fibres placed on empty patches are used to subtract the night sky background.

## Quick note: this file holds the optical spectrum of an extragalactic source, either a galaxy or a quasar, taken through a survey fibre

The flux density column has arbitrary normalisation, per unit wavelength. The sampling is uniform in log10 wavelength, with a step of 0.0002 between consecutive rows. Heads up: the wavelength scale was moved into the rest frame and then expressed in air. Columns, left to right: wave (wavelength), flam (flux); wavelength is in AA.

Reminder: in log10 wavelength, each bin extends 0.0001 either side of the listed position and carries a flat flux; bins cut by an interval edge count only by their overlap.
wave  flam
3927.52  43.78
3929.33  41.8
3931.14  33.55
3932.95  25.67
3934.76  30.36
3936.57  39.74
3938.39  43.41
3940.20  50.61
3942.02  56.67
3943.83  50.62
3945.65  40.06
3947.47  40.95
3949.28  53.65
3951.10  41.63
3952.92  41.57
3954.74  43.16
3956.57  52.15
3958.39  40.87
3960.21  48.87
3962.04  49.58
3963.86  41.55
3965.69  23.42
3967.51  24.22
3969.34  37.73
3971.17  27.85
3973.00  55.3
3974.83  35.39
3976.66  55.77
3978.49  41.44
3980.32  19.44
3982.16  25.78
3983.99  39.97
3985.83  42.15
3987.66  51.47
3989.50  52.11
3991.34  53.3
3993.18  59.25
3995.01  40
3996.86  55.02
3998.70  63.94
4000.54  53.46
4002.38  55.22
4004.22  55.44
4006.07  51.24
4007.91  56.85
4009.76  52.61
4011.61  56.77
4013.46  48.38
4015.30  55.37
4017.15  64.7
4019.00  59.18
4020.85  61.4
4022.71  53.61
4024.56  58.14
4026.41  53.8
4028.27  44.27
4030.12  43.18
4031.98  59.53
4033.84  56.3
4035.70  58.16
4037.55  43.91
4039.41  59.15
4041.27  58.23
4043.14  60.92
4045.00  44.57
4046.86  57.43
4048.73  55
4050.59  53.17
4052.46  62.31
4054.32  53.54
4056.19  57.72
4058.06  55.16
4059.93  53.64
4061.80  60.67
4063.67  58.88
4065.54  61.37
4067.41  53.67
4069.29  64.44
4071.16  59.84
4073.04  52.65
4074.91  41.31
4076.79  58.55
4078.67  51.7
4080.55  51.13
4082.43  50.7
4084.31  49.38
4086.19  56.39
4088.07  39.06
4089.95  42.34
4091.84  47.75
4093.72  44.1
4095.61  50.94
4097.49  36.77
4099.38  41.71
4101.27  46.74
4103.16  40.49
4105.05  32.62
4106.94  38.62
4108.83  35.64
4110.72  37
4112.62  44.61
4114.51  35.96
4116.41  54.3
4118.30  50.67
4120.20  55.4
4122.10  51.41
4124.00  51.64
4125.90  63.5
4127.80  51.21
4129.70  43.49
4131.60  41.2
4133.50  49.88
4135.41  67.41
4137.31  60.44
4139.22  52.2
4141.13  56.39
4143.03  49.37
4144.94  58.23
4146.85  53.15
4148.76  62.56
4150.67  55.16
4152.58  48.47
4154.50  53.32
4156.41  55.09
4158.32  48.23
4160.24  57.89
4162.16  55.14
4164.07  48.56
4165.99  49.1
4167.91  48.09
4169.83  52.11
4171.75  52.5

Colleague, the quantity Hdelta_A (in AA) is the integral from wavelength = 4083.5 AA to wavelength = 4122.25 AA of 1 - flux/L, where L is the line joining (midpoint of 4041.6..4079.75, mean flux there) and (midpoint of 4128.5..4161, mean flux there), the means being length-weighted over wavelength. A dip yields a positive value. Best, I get 7.4 AA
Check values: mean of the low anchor 55.8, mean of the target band 44.2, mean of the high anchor 53.6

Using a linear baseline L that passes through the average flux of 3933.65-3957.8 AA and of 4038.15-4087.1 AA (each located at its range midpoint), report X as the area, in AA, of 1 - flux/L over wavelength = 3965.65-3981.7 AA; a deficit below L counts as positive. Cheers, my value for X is 3.8 AA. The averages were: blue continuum 44.7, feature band 36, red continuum 55.4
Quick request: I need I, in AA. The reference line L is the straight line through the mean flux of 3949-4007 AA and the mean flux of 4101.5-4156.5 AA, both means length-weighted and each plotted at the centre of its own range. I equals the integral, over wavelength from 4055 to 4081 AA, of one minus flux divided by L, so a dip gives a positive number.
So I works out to -4.4 AA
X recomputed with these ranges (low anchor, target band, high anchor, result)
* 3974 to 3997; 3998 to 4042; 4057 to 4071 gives -4.52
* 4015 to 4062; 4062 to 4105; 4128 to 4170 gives 3.67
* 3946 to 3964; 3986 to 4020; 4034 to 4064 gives -2.50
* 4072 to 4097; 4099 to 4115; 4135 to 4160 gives 3.69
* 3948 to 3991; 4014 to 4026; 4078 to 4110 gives -4.43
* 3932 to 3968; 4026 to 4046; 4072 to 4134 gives -3.69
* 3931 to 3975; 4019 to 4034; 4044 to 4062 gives -0.74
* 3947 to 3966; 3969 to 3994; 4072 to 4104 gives 1.12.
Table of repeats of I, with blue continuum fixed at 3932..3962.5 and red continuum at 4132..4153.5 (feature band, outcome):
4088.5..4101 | 2.1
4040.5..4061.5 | -2.4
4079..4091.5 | 0.9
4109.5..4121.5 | 1.7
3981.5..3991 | 0.6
